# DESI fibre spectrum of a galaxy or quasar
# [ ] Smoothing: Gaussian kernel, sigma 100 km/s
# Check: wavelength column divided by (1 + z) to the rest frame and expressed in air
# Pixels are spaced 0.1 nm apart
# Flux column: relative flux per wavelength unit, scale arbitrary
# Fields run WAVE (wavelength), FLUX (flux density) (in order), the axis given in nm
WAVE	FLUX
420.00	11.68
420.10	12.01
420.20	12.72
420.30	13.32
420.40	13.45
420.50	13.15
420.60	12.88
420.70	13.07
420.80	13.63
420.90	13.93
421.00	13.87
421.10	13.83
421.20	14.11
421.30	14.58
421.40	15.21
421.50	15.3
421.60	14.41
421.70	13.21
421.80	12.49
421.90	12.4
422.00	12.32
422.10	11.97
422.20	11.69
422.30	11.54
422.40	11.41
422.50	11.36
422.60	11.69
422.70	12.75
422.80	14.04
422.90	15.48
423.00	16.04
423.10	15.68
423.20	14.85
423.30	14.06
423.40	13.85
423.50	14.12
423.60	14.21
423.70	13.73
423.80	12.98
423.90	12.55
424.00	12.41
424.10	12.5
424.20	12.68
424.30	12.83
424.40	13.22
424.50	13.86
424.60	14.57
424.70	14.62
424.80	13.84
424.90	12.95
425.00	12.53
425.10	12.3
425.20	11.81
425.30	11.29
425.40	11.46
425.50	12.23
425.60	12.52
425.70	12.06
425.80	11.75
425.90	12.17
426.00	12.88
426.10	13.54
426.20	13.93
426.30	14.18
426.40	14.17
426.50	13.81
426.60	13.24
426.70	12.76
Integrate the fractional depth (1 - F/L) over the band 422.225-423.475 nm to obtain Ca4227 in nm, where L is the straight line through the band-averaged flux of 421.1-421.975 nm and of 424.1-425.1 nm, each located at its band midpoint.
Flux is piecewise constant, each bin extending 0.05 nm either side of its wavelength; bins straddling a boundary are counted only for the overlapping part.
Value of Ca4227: 0.012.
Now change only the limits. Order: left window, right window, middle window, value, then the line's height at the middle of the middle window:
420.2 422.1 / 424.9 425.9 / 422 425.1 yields -0.15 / 12.7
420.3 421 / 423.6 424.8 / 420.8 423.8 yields -0.05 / 13.4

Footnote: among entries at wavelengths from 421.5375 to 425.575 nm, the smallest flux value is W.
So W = 11.29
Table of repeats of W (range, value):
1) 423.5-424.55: 12.41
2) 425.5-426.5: 11.75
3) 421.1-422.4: 11.41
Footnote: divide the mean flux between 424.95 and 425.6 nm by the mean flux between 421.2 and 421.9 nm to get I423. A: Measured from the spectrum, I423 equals 0.9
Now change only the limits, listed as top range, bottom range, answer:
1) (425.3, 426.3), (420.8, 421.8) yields 0.89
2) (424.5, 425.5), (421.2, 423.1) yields 0.97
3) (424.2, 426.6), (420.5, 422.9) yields 0.99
